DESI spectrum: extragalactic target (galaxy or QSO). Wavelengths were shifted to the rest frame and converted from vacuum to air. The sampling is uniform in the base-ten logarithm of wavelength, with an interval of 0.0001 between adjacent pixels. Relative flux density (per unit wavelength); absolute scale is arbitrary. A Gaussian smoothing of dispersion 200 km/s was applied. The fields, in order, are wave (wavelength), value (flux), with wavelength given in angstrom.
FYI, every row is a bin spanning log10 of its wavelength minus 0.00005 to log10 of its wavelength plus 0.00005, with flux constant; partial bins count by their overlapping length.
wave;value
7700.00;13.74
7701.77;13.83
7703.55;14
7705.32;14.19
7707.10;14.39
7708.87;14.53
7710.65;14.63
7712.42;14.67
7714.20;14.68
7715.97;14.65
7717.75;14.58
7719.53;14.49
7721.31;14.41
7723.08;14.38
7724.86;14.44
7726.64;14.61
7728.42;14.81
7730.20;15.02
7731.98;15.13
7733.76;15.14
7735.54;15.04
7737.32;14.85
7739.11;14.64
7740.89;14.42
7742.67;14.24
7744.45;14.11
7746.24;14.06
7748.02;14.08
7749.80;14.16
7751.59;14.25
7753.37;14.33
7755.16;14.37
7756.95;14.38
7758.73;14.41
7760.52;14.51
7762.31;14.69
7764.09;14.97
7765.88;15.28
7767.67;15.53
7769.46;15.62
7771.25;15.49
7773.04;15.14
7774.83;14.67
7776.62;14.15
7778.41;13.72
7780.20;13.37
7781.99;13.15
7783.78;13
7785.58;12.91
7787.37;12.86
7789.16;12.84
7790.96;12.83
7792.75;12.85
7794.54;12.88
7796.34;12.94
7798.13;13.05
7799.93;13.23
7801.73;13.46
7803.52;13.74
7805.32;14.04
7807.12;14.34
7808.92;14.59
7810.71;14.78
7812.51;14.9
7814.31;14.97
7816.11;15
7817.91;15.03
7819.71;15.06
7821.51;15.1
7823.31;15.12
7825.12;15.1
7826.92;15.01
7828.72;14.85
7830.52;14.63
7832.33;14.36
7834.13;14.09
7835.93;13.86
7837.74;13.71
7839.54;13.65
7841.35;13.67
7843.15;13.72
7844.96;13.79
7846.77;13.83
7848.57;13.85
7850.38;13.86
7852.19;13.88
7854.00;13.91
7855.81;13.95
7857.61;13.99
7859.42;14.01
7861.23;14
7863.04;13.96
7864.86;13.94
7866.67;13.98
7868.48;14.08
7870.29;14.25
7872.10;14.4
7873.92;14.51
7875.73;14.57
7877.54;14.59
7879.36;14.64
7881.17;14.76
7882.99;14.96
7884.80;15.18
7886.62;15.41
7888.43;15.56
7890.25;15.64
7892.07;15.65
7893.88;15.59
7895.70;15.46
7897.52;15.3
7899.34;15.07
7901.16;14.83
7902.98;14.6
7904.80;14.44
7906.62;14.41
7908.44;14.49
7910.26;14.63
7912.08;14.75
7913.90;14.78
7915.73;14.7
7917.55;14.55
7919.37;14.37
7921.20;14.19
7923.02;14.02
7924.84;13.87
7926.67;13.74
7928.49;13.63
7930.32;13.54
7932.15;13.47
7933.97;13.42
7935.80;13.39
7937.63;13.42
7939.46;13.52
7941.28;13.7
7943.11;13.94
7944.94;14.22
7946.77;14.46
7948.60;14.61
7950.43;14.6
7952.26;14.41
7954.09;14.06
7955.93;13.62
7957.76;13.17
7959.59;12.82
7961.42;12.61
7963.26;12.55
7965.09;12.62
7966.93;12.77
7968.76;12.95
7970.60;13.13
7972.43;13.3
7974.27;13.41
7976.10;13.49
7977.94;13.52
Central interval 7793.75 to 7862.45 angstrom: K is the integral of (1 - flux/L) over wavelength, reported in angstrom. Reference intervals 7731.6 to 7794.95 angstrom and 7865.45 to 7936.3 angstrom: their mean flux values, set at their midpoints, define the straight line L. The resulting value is 1.1 angstrom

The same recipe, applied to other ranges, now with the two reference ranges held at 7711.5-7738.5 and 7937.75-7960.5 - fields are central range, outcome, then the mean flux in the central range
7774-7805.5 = 2.60 angstrom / 13.3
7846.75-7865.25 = 0.42 angstrom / 13.9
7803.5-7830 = -0.77 angstrom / 14.8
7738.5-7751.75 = 0.38 angstrom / 14.2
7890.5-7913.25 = -1.40 angstrom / 15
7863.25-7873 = 0.06 angstrom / 14.1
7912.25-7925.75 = -0.34 angstrom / 14.4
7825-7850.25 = 0.36 angstrom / 14.1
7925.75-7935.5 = 0.30 angstrom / 13.5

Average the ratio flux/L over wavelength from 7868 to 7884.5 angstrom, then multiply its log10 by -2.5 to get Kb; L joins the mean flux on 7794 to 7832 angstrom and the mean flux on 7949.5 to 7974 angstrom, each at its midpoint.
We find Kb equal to -0.05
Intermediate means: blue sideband 14.4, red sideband 13.3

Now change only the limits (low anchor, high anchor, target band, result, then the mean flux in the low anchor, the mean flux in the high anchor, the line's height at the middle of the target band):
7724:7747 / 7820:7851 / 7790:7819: 0.04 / 14.7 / 14.3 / 14.4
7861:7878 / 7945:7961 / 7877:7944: -0.03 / 14.2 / 13.9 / 14.1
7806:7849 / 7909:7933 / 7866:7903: -0.05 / 14.5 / 14.2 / 14.3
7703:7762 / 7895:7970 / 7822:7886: -0.01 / 14.5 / 14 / 14.2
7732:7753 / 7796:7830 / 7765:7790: 0.03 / 14.5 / 14.5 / 14.5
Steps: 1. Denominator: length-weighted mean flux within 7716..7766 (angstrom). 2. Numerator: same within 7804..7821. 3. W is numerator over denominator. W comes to 1.01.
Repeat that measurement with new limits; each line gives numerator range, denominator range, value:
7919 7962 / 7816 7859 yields 0.97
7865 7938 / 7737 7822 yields 1.02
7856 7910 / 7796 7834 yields 1.02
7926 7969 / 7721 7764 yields 0.93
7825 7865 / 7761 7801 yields 1.01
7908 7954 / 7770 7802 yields 1.04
